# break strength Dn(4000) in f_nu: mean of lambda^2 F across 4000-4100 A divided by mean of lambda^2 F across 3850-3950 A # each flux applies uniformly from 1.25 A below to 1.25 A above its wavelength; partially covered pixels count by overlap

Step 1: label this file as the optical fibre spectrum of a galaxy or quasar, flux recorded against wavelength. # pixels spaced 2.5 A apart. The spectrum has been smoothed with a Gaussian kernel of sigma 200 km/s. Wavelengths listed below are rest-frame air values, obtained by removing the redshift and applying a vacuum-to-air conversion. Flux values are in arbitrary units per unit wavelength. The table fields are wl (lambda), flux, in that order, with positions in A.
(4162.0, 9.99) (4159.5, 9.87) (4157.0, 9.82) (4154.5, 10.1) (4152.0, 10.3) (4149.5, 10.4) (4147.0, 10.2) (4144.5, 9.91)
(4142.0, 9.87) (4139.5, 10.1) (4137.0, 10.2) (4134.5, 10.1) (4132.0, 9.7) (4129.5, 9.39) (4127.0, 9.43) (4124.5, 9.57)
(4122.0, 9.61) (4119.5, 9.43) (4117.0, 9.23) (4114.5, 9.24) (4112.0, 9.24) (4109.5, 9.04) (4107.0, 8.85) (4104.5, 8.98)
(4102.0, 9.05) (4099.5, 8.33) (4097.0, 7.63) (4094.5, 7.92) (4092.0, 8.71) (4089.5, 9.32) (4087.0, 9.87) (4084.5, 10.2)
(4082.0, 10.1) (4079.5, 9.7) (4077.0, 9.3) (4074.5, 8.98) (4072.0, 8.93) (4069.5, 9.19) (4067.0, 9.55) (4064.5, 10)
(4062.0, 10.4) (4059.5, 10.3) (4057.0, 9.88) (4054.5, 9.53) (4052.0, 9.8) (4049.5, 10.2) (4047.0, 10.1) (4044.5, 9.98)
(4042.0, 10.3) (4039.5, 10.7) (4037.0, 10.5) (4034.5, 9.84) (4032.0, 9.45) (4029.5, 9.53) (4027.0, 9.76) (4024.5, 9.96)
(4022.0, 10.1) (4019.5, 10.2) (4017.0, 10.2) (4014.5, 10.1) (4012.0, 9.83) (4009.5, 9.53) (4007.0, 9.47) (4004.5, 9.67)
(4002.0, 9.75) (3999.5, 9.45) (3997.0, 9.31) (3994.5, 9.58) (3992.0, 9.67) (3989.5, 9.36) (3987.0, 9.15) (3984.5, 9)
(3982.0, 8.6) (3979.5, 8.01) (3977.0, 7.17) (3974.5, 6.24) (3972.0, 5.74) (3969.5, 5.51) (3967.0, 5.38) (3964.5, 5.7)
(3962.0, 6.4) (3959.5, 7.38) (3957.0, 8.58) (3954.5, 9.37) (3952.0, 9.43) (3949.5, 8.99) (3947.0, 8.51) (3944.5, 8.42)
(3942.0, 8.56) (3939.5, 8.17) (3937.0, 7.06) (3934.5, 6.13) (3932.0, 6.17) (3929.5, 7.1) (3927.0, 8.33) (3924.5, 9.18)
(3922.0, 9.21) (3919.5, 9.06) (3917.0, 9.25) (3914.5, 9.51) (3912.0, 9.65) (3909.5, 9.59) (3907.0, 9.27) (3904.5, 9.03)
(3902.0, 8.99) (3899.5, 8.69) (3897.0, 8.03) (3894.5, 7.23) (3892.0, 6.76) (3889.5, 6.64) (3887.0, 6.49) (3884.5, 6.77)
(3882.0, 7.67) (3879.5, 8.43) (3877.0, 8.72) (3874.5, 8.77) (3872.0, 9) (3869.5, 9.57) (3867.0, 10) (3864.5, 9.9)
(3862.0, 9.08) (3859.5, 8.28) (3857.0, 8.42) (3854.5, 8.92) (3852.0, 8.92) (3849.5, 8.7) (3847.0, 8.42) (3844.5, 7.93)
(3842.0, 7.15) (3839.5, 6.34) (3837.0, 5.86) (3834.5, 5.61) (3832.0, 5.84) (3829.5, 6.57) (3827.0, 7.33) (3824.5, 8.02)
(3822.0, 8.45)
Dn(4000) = 1.24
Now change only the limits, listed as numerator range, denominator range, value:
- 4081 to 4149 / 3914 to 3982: 1.32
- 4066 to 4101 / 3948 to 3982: 1.33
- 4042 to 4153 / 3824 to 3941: 1.32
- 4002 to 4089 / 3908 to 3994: 1.28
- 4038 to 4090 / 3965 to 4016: 1.20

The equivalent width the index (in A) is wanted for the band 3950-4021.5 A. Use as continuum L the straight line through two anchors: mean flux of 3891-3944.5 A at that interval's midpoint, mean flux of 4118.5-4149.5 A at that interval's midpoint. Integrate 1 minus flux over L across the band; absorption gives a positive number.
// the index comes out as 2.48 A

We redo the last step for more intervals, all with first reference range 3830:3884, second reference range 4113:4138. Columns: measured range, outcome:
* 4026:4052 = -2.6 A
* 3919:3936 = 1.4 A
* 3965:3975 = 3.5 A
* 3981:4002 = -1.1 A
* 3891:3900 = 0.8 A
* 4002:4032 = -2.8 A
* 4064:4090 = -0.7 A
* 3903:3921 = -1.9 A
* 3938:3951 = 0.1 A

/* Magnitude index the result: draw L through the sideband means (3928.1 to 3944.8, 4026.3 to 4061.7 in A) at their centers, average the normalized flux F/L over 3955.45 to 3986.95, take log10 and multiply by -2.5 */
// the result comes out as 0.16 mag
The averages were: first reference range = 7.32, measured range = 7.08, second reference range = 10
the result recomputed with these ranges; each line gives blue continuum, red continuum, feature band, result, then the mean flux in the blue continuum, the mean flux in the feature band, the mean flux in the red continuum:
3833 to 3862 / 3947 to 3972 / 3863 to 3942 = -0.11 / 7.73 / 8.34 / 7.39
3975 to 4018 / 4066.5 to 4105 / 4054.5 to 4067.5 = -0.10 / 9.23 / 10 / 9.1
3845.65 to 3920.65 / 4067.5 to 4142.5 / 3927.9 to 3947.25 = 0.17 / 8.59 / 7.48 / 9.3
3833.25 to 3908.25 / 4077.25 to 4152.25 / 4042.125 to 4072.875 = -0.08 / 8.12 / 9.85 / 9.44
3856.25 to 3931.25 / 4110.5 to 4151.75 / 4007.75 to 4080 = -0.06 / 8.54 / 9.86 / 9.74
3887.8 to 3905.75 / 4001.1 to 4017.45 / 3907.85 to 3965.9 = 0.04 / 7.87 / 8.25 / 9.77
